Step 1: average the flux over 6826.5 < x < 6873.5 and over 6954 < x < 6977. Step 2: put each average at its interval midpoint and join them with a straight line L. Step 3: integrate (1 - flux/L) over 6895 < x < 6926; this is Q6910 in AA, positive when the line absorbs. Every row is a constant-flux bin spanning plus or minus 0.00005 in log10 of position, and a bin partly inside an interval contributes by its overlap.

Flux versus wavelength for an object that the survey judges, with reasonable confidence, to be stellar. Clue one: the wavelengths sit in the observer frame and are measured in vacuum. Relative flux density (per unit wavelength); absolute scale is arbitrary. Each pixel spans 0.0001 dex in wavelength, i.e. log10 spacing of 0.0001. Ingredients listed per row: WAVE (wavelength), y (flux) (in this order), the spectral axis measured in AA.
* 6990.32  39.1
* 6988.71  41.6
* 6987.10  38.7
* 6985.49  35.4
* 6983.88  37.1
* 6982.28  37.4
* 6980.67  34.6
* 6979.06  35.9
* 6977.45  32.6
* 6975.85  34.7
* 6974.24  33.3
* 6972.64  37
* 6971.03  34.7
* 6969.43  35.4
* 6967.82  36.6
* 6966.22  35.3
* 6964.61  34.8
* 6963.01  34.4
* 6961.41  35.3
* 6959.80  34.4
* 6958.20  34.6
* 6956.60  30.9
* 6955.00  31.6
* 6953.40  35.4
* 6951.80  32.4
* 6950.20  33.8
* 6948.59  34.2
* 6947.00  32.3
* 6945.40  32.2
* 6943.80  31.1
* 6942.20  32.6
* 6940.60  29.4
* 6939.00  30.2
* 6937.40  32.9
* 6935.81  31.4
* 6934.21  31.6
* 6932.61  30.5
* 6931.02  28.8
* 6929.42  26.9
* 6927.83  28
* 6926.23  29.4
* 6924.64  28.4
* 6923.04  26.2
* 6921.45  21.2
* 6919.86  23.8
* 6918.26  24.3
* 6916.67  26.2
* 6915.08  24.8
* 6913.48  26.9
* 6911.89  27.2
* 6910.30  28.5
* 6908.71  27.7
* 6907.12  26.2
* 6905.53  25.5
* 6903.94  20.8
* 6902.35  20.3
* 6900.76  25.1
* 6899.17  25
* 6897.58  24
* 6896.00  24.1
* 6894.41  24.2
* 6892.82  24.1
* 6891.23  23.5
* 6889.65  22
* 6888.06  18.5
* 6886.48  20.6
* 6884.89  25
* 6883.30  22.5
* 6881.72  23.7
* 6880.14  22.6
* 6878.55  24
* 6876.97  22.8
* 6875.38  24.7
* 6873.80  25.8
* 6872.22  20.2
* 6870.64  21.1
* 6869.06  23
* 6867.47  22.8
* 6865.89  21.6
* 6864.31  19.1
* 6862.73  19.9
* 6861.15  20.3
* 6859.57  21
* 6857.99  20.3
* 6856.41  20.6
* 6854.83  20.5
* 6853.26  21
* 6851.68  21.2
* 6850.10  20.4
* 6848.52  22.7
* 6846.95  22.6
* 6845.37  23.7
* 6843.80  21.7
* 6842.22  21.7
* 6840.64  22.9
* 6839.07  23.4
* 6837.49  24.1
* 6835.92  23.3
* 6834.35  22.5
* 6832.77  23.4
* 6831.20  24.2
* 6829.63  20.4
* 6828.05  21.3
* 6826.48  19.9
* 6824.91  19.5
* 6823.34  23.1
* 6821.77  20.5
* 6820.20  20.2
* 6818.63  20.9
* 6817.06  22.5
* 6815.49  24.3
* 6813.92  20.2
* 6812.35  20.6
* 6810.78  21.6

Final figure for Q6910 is 3.6 AA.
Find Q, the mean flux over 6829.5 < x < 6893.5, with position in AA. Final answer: 22.2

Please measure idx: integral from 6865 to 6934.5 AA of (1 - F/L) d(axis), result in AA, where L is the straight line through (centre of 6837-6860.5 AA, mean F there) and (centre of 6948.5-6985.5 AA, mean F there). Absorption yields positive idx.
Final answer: 7.01 AA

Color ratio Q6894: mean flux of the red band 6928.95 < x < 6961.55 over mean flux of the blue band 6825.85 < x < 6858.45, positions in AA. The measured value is 1.45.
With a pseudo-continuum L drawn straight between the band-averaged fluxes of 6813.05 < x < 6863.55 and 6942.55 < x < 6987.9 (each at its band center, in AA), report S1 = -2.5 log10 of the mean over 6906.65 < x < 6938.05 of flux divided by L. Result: 0.100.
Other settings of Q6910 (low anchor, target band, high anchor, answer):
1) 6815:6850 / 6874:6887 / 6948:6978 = 1.56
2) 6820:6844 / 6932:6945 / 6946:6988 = 0.32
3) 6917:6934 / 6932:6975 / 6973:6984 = -2.89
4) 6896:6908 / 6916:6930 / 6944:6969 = 0.87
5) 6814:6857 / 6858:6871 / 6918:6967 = 1.78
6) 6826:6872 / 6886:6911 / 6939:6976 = 3.15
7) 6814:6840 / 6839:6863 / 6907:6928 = 1.75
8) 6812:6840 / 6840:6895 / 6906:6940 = 5.22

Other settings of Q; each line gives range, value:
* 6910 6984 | 31.5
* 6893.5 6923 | 24.8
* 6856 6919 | 23.3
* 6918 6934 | 27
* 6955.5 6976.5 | 34.7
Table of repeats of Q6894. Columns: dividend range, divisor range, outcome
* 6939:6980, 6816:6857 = 1.54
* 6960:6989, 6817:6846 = 1.62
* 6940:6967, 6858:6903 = 1.48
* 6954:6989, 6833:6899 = 1.58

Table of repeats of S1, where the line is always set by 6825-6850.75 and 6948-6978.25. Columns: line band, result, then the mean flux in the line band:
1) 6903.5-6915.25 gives 0.12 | 26.2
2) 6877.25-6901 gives 0.17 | 23.2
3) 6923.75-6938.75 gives 0.05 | 29.8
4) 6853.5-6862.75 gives 0.18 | 20.5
